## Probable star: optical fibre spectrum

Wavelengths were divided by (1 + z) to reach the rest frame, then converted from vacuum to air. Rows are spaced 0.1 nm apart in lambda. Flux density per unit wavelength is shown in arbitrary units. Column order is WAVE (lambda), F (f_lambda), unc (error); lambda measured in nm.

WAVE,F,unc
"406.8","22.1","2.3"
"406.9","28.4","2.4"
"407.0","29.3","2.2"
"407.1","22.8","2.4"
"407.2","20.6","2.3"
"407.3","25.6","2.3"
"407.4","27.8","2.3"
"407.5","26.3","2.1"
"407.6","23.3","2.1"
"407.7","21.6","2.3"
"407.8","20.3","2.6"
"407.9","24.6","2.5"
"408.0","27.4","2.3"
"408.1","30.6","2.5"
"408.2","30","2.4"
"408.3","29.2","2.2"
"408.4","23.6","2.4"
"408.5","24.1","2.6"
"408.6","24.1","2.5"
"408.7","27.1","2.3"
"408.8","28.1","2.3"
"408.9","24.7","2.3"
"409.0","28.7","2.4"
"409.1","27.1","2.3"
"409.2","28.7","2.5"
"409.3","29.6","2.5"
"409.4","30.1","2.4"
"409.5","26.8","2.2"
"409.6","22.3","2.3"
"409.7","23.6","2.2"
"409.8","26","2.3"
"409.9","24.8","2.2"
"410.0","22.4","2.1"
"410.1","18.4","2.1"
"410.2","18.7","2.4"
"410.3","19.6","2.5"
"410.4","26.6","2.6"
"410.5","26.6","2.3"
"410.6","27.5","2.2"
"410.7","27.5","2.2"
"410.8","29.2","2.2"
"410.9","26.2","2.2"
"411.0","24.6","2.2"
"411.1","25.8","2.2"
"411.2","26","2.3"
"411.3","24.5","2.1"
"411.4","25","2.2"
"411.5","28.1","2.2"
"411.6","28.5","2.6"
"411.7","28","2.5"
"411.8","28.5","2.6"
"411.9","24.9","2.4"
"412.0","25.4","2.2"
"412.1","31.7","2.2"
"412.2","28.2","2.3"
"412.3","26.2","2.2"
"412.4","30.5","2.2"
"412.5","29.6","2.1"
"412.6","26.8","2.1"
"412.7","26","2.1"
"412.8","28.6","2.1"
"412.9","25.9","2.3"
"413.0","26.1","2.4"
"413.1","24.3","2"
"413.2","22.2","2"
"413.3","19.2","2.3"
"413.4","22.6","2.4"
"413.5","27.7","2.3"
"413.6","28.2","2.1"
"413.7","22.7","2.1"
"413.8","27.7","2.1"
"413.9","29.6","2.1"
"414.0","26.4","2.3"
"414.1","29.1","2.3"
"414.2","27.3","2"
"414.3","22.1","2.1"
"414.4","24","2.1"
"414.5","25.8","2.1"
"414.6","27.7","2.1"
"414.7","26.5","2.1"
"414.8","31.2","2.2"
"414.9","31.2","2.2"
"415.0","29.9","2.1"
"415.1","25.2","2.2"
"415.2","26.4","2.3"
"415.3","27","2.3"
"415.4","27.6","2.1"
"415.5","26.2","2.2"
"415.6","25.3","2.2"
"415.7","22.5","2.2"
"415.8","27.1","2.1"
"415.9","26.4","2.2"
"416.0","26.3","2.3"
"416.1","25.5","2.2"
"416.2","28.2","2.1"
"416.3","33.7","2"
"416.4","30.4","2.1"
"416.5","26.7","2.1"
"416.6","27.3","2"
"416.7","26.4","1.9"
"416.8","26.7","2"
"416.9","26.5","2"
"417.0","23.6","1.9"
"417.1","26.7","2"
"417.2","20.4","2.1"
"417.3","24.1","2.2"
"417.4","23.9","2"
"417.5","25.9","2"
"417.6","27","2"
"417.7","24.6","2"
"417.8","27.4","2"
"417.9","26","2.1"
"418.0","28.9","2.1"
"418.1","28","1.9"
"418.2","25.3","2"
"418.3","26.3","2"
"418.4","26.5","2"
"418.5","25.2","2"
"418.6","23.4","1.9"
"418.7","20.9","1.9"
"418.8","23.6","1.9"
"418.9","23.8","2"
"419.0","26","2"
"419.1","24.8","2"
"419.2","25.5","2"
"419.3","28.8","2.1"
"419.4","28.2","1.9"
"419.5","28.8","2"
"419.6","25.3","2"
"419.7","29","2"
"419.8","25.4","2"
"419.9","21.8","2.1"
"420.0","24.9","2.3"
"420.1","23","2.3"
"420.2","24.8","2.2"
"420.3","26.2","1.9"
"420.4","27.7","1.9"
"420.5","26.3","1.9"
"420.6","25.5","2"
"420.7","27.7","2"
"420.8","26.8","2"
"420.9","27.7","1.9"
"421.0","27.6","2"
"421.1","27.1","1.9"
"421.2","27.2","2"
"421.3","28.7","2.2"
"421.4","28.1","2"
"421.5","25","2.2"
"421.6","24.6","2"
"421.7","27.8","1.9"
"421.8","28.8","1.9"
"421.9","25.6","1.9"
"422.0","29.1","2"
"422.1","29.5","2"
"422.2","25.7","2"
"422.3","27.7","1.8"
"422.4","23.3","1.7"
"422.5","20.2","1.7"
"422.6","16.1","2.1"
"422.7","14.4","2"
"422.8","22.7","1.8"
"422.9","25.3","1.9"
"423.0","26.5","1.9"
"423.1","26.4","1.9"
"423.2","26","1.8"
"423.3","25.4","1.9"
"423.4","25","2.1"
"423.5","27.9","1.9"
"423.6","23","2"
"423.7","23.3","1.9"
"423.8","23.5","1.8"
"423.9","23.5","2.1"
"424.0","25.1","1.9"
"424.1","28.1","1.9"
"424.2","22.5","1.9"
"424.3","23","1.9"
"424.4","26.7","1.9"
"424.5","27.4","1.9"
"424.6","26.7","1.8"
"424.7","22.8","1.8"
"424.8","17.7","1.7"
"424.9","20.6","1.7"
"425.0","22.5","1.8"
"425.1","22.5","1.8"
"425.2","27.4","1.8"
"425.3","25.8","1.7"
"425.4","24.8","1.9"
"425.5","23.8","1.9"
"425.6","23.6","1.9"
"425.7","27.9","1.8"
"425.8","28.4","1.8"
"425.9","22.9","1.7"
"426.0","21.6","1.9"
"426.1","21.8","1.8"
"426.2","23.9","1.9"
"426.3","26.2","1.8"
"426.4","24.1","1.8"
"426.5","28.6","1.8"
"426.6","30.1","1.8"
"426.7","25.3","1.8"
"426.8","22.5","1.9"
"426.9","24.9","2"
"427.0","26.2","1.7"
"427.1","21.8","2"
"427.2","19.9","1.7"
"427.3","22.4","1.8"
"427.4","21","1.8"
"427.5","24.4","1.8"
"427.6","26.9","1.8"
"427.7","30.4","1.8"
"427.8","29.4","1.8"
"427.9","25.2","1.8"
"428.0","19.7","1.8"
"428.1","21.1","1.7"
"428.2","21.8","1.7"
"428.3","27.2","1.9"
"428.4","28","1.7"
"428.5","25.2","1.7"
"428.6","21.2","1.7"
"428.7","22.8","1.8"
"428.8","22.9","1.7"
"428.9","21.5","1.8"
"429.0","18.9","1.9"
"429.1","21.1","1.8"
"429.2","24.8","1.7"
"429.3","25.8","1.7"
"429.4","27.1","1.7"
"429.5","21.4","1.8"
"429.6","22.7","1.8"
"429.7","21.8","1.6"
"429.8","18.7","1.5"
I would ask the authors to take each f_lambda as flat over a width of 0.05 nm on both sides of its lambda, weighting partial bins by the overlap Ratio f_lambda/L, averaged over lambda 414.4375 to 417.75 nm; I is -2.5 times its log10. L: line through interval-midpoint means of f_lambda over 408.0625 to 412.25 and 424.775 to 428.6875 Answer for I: -0.05 mag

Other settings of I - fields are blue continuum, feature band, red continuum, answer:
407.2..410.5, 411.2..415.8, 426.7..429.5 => -0.07 mag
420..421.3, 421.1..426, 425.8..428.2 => 0.03 mag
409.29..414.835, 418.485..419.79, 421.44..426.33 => -0.02 mag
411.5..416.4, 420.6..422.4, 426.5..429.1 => -0.08 mag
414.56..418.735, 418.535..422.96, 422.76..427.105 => 0.01 mag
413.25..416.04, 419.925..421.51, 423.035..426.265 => -0.05 mag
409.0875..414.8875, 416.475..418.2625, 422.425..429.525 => -0.02 mag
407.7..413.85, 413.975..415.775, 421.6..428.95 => -0.05 mag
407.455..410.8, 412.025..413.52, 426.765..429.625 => -0.05 mag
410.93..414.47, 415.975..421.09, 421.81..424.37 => -0.04 mag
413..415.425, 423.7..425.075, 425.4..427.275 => 0.05 mag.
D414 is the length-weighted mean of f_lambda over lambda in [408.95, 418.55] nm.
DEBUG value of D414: 26.3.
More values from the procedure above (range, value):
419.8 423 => 25.4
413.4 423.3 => 26.1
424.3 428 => 24.6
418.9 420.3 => 25.8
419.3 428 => 25.1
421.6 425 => 24.4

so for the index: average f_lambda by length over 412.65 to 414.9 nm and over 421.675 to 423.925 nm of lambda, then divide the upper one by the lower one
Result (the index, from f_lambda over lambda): 0.94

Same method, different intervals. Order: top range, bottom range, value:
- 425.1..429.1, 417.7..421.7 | 0.93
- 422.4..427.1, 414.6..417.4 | 0.90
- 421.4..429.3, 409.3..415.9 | 0.93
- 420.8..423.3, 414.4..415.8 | 0.94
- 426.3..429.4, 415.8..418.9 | 0.93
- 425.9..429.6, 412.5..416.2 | 0.91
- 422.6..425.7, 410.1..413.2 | 0.91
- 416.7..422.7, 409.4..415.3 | 0.98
